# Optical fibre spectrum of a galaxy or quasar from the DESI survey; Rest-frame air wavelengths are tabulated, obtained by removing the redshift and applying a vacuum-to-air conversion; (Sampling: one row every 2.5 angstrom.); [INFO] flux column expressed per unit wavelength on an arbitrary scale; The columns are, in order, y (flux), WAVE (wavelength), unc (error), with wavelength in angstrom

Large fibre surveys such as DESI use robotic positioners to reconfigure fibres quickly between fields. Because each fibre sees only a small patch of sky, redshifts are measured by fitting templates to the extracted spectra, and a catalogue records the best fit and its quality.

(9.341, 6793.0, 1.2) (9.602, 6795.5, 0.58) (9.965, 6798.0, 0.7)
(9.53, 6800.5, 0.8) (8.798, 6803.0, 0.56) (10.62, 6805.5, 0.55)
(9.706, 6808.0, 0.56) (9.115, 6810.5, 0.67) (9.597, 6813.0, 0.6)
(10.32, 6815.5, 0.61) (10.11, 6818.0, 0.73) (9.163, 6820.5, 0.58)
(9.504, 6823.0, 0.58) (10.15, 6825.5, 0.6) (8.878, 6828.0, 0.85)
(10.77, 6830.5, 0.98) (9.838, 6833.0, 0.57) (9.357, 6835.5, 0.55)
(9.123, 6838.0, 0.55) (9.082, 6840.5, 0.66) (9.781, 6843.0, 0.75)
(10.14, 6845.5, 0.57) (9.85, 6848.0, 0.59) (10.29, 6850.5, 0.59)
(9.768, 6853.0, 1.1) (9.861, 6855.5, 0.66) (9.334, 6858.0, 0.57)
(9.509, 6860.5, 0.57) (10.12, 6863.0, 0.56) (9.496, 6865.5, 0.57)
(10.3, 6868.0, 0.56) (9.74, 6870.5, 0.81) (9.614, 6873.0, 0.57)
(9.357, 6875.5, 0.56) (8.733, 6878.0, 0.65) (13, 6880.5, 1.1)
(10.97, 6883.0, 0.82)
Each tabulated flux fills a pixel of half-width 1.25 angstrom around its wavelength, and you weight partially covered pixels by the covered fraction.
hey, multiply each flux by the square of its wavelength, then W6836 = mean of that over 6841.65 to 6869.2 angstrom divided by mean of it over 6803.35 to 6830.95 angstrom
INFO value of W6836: 1.02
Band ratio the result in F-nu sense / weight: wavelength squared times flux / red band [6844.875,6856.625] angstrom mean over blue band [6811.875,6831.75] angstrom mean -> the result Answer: 1.03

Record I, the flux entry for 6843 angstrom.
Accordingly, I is 9.781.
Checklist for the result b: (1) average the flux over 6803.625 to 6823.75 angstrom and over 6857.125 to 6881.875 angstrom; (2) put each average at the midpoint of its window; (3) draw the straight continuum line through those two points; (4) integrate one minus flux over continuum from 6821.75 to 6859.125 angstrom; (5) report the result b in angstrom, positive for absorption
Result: 0.5 angstrom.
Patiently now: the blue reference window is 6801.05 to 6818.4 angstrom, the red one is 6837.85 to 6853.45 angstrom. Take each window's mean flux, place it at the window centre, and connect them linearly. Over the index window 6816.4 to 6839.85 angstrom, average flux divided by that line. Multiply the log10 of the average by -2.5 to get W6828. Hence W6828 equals 0.01 mag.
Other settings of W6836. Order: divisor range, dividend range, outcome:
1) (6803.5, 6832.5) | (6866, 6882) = 1.05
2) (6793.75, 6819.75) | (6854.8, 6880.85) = 1.03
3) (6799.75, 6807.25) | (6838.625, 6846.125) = 1.00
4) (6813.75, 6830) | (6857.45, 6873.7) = 1.01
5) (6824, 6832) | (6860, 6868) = 1.00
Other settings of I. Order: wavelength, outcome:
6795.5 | 9.602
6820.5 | 9.163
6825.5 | 10.15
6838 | 9.123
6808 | 9.706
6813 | 9.597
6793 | 9.341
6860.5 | 9.509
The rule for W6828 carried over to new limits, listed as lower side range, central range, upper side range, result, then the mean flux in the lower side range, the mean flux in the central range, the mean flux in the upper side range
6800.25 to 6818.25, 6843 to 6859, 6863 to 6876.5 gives -0.02 mag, 9.71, 9.88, 9.75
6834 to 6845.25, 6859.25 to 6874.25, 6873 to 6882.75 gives 0.03 mag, 9.42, 9.8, 10.3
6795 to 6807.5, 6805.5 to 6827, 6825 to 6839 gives -0.01 mag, 9.71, 9.75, 9.67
